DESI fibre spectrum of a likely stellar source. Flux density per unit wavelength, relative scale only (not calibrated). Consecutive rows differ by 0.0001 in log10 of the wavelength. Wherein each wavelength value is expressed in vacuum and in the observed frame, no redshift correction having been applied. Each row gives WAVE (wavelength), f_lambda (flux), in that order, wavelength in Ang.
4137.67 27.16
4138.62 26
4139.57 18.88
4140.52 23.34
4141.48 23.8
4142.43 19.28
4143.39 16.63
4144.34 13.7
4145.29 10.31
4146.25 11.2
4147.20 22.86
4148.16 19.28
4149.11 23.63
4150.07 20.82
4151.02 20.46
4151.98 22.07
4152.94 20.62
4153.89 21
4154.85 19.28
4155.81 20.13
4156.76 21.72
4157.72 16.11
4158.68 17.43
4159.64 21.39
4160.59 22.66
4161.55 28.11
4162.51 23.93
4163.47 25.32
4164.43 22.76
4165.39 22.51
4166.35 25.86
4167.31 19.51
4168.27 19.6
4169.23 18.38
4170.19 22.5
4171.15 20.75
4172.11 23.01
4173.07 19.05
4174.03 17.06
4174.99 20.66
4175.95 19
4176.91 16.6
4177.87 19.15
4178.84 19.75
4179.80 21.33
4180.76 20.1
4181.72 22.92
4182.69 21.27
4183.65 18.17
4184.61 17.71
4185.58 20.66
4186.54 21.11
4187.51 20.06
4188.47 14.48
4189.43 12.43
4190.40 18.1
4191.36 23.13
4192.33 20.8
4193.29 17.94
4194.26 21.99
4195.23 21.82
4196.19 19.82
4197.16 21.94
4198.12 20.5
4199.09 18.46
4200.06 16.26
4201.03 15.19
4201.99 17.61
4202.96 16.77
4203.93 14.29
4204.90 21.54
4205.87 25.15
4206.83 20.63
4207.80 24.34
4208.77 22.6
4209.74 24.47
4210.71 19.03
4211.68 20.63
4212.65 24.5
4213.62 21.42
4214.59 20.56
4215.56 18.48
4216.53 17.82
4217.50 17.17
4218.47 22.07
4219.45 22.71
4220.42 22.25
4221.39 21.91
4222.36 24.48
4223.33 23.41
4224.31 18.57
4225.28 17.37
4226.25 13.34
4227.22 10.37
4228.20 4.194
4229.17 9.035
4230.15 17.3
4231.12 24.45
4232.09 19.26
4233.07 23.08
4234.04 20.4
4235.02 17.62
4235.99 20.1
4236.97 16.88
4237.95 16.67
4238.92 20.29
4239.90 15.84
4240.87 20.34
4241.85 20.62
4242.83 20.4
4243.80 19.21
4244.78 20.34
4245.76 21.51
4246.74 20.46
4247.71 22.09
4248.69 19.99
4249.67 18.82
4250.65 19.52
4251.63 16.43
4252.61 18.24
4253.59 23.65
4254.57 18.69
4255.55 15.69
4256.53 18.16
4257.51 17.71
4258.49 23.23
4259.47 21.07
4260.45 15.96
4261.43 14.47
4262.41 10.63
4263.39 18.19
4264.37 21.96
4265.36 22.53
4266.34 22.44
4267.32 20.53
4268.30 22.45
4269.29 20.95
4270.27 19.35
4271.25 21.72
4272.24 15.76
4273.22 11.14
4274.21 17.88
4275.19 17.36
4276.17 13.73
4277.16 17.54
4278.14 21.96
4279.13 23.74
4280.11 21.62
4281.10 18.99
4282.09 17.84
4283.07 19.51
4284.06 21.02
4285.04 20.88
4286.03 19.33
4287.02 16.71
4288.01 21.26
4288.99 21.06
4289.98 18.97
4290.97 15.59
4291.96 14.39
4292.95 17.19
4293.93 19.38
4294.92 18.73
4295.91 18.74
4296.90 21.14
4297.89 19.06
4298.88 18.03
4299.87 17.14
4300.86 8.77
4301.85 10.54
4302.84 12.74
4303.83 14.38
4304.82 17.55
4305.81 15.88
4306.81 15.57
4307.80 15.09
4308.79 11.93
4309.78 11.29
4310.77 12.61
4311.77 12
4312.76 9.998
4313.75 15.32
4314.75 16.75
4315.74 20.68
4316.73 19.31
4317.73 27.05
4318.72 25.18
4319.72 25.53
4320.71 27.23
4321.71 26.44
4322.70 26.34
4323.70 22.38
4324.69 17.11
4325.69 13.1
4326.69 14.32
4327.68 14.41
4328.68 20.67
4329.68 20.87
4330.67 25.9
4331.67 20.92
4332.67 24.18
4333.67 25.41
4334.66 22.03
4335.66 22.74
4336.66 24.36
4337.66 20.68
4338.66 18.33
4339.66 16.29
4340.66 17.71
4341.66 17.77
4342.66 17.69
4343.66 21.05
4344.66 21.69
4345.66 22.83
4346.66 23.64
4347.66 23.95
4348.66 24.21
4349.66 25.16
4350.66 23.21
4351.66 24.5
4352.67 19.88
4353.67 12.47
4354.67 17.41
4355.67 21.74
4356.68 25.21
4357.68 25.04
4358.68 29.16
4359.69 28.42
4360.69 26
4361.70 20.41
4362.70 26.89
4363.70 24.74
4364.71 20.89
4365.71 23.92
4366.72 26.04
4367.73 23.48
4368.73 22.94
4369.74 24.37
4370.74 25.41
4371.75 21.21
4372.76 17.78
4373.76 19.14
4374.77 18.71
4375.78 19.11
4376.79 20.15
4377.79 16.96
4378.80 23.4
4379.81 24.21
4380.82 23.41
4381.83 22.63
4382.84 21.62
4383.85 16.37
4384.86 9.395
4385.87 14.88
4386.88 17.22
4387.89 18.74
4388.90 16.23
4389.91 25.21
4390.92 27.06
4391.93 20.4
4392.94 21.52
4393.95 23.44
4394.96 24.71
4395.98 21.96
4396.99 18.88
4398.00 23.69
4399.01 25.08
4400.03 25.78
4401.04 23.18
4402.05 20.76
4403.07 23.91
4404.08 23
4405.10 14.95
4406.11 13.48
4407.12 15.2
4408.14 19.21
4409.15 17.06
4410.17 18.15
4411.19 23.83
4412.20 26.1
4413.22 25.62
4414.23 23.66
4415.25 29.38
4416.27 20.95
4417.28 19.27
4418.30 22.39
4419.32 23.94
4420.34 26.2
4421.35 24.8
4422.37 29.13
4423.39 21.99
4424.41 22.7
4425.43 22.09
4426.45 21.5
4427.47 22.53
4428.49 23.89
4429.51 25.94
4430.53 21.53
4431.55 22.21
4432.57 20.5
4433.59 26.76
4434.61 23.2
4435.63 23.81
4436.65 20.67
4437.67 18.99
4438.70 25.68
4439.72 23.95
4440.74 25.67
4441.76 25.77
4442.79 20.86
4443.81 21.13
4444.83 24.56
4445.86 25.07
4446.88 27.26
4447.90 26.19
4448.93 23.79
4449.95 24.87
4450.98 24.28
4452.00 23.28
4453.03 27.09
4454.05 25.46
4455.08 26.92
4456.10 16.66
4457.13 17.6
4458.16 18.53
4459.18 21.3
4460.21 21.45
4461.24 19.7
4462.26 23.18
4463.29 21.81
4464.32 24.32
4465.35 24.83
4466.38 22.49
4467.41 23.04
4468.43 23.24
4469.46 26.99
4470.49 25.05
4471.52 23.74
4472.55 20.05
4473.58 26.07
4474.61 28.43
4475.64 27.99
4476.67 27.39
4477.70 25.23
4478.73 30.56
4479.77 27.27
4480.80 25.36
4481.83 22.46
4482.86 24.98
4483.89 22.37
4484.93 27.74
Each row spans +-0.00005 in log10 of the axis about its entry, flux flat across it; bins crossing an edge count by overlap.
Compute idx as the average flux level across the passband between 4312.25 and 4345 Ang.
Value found 20.6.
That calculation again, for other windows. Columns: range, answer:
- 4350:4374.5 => 22.9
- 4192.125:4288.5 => 19.3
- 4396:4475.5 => 23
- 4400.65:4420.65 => 21.5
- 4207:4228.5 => 19.8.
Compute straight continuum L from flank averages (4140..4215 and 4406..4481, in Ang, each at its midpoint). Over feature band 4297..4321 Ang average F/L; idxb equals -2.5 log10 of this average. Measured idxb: 0.29 mag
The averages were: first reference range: 20.1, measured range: 16.6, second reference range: 23.4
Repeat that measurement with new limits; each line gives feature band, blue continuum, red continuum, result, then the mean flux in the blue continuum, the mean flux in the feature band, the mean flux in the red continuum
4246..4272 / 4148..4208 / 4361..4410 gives 0.06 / 20.2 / 19.4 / 21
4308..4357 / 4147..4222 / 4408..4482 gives 0.11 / 20.4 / 20.2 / 23.7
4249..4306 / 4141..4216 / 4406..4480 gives 0.17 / 20.1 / 18.3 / 23.4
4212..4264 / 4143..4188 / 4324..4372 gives 0.11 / 20.2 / 18.8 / 21.9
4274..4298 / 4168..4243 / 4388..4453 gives 0.09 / 19.4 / 19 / 22.8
